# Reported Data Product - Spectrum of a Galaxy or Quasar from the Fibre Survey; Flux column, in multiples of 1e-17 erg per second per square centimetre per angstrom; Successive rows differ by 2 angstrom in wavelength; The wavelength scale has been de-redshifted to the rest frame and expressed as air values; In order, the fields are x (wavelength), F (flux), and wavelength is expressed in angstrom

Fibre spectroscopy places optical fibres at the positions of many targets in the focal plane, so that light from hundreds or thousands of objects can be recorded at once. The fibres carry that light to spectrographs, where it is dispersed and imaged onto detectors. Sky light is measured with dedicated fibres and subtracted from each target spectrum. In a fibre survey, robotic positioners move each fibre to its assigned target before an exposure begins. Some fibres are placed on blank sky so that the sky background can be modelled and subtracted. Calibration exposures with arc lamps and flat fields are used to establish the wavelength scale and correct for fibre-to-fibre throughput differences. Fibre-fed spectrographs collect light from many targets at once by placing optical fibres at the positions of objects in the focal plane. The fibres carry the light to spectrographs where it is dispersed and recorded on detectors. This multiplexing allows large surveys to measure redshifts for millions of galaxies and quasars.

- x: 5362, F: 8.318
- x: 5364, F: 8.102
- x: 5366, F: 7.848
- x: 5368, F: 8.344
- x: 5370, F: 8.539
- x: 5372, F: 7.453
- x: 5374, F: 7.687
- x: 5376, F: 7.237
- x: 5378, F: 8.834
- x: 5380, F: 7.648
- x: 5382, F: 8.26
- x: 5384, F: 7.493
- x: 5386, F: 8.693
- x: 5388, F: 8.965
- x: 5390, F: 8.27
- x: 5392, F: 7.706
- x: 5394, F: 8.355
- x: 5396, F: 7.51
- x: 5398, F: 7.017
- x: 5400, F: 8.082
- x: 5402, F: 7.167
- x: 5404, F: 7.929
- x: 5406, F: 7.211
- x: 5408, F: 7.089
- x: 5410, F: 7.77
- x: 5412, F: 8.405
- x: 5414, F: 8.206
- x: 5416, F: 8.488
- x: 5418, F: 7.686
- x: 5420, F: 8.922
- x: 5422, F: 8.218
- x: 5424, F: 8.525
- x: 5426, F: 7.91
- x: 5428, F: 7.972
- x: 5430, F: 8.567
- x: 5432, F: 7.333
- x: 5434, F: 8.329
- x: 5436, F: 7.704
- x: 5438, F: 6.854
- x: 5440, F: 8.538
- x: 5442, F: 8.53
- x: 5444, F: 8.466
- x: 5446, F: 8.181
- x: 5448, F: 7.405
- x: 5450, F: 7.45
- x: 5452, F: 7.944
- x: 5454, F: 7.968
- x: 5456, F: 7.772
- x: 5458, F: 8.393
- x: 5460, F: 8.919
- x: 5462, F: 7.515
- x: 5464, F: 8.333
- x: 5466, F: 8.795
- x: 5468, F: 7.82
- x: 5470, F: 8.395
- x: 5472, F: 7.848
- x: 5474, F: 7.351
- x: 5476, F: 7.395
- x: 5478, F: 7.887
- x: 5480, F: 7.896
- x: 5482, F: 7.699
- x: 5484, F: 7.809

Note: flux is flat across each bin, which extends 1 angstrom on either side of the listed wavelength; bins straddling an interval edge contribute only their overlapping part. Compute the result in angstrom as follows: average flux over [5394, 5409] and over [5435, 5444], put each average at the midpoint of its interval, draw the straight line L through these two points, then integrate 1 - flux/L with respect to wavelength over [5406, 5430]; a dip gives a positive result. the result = -1.2 angstrom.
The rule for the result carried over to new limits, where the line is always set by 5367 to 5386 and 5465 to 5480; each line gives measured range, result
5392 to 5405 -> 0.5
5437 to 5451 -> 0.0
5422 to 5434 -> -0.2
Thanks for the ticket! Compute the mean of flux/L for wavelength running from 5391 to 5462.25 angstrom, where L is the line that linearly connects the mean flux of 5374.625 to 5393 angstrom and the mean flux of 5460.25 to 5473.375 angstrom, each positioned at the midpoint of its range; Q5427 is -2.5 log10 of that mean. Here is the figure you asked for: 0.024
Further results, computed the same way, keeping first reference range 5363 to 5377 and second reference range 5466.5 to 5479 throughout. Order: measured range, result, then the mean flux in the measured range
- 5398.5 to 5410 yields 0.05 mag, 7.5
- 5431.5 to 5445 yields -0.02 mag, 7.99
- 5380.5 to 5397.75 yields -0.03 mag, 8.09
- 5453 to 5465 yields -0.04 mag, 8.15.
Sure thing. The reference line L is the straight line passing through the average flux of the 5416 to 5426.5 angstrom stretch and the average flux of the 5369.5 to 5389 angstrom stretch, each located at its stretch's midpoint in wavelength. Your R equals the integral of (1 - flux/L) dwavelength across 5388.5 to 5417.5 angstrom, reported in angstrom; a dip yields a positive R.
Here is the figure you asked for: 1.3 angstrom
